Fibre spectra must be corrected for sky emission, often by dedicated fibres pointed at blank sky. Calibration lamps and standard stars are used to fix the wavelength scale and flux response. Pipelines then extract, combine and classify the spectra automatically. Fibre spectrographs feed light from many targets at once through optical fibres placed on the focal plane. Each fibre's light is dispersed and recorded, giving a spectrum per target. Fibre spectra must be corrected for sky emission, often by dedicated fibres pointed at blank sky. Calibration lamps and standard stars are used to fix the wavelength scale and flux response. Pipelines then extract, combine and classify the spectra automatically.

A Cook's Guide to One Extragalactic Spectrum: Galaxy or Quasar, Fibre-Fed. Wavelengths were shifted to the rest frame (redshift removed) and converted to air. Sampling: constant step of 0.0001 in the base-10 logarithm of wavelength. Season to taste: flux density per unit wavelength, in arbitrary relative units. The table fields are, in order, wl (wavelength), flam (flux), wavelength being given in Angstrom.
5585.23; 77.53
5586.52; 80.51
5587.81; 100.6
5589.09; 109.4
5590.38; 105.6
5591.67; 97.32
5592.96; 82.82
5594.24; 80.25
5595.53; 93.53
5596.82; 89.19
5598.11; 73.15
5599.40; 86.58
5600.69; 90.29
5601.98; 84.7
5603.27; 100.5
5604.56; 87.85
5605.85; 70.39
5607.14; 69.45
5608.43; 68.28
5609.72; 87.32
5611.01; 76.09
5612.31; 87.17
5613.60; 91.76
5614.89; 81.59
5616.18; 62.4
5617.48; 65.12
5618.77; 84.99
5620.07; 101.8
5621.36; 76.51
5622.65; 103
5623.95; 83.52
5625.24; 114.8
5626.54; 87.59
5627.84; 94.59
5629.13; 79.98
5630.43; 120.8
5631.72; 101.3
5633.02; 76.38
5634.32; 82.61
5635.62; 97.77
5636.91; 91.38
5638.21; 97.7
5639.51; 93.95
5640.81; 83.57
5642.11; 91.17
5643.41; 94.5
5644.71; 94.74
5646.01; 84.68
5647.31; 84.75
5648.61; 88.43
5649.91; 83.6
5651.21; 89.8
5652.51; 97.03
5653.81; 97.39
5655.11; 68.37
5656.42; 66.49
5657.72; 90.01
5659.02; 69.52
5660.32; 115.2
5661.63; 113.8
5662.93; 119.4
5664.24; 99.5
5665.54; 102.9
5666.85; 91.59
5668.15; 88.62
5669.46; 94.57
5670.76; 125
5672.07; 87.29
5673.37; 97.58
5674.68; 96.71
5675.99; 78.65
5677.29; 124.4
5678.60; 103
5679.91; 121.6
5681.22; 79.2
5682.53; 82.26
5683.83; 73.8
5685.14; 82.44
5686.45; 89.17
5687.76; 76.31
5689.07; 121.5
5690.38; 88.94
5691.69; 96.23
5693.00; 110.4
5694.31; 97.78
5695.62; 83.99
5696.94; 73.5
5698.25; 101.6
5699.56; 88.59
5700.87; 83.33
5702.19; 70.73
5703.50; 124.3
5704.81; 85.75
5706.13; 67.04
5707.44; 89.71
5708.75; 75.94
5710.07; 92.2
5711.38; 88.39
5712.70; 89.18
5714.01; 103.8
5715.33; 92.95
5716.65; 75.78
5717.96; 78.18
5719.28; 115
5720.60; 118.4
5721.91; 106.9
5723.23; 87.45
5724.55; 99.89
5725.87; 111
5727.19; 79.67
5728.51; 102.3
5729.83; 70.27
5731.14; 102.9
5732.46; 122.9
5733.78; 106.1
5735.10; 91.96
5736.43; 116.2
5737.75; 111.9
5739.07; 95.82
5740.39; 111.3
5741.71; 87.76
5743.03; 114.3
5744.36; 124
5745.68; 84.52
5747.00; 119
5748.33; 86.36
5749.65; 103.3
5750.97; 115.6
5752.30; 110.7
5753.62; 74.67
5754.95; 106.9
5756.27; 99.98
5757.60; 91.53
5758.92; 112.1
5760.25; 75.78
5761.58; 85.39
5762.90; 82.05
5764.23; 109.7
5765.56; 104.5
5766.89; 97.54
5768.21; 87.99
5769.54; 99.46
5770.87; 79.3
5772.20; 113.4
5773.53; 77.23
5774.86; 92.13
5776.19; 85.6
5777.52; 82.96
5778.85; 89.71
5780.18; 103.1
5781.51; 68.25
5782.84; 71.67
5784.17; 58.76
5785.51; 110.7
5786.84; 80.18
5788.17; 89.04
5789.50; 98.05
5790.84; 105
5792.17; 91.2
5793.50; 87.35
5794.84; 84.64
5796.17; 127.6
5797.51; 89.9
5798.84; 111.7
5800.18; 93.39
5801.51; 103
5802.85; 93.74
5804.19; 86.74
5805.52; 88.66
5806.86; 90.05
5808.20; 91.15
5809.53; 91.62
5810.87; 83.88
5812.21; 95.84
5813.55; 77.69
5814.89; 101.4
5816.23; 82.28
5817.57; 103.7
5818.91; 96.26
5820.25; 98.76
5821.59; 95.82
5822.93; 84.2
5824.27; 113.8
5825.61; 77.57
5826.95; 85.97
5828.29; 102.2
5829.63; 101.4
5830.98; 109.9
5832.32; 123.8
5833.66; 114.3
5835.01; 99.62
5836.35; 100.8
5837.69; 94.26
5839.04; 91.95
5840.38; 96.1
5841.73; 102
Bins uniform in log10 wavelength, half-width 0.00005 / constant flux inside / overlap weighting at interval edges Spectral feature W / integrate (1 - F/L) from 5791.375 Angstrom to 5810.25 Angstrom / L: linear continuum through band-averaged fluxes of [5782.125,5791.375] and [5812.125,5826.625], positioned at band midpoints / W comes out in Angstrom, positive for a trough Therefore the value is -1.1 Angstrom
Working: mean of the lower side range 87.2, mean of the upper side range 93.1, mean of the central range 95.1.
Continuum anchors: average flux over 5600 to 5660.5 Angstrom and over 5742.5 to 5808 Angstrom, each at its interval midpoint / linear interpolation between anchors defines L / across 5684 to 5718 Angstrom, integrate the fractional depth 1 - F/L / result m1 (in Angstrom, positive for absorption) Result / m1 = 0.5 Angstrom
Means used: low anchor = 87.3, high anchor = 94.6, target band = 89.5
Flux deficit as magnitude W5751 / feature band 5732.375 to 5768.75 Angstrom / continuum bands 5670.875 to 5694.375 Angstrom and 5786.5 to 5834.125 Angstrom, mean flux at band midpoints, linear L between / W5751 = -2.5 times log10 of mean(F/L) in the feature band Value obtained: -0.06 mag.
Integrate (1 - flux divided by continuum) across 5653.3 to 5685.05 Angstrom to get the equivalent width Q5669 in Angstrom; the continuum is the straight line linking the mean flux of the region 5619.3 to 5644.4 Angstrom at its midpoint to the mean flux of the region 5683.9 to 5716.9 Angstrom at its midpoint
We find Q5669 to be -1.3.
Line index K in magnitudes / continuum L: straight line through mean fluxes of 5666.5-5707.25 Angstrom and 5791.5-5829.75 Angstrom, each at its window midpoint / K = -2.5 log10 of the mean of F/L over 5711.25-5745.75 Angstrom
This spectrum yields -0.074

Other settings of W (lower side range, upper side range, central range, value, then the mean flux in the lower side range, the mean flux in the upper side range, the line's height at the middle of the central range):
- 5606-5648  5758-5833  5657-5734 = -4.25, 87.7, 93.3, 90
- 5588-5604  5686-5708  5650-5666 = -0.43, 91.4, 91.1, 91.2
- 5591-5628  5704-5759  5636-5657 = 0.20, 85.1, 98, 89.1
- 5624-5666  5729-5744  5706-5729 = 1.73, 92.8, 103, 101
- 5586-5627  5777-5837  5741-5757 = -1.78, 86.7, 94.2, 92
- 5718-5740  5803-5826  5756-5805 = 1.77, 102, 91.9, 95.9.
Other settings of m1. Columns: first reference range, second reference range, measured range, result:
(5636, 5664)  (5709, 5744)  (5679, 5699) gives 0.67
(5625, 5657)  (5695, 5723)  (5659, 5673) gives -1.80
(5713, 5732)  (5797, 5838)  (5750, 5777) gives 0.32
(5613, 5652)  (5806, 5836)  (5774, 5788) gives 1.56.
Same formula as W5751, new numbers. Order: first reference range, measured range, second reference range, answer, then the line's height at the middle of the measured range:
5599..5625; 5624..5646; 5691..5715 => -0.100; 85.1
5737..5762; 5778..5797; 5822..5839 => 0.117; 101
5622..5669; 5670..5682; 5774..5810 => -0.098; 92.5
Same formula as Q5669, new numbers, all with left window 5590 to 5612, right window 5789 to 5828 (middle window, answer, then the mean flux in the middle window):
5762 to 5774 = -0.30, 94.7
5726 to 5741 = -1.75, 101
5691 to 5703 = -0.13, 90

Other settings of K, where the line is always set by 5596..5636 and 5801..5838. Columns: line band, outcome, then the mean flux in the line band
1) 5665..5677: -0.09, 96.7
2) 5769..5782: 0.05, 89.3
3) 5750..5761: -0.06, 98.4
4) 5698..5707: 0.03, 88.2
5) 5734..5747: -0.14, 105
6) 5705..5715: 0.05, 86.8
